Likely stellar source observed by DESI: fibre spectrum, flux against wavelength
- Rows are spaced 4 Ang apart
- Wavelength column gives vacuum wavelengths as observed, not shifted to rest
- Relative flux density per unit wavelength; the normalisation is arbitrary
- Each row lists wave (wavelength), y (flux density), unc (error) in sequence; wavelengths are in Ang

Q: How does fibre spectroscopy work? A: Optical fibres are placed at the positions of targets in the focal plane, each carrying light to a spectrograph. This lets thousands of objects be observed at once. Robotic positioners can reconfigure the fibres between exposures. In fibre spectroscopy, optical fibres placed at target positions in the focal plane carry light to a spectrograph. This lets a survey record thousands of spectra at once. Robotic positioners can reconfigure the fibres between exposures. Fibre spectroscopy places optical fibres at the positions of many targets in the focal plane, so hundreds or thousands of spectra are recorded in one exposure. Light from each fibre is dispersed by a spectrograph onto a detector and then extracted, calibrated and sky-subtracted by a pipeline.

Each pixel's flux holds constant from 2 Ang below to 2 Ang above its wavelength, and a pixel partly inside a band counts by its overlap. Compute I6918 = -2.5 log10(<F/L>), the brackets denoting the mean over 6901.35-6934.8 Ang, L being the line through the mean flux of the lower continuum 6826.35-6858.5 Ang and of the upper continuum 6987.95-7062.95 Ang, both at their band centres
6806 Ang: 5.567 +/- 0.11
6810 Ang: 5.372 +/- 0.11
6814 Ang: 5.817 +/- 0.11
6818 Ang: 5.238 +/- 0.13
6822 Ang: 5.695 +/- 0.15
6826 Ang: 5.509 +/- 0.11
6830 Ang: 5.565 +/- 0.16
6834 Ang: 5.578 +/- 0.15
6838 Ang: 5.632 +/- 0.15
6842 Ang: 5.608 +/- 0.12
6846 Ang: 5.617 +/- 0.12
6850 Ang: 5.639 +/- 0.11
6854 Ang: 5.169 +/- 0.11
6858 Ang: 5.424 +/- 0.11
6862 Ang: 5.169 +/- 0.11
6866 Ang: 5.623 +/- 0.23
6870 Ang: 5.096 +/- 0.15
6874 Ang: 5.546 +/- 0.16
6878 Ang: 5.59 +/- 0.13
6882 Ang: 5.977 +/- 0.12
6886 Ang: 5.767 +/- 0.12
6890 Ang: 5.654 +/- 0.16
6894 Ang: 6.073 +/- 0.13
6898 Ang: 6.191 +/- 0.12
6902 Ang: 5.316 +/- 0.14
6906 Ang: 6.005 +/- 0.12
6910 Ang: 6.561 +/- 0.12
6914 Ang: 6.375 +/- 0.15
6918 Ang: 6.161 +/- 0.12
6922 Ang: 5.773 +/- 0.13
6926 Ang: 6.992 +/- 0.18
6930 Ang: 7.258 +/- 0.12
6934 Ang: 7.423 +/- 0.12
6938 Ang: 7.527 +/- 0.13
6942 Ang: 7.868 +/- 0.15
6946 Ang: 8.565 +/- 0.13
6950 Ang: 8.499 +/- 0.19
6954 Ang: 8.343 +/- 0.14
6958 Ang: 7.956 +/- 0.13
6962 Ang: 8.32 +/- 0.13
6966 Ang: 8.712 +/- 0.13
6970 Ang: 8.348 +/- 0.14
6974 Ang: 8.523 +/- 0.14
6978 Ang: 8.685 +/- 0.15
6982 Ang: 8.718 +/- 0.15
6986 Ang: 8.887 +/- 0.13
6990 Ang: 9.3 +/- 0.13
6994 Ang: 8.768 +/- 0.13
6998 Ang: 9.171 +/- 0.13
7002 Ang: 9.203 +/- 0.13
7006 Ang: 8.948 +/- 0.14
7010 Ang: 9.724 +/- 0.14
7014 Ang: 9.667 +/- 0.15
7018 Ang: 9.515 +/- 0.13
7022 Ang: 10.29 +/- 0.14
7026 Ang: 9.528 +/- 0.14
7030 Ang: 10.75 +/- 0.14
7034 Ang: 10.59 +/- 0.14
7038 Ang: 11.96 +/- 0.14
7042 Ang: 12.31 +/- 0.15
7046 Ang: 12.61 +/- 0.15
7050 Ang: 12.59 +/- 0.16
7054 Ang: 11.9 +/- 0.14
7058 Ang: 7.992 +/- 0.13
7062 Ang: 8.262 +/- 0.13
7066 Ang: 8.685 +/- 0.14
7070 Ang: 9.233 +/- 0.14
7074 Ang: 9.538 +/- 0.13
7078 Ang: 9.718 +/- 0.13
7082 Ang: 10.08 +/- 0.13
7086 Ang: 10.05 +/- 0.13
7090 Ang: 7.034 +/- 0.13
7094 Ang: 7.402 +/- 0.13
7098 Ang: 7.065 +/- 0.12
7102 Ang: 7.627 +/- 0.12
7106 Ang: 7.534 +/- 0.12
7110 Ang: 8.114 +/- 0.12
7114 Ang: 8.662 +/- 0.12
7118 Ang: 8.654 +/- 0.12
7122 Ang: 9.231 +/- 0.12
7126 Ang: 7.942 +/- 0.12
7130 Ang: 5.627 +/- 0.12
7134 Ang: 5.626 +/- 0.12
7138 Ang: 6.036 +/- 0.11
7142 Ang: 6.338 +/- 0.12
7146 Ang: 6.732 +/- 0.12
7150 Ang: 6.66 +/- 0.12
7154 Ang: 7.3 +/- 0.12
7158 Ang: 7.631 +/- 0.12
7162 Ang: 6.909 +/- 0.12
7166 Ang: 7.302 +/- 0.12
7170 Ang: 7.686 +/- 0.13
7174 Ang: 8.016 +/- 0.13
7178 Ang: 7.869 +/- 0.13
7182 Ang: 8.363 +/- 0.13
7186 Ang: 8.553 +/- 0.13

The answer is 0.16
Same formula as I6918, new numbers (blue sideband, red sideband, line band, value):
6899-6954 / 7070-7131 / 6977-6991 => -0.19 mag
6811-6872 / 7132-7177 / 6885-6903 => -0.02 mag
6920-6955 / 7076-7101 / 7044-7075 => -0.21 mag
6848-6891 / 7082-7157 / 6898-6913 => -0.04 mag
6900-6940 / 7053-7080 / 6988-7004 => -0.15 mag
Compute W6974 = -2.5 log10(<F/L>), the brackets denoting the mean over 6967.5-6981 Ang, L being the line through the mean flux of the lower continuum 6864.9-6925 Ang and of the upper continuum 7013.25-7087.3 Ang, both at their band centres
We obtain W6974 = -0.05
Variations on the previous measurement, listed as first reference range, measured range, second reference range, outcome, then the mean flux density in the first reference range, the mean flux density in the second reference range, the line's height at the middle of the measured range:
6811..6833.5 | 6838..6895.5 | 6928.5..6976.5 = 0.16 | 5.56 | 8.13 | 6.44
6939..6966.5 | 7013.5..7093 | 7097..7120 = -0.24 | 8.27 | 7.98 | 8.08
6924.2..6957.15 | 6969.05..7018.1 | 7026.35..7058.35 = 0.08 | 7.82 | 11.4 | 9.69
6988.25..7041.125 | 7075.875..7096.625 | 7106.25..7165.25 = -0.06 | 9.86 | 7.26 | 8.32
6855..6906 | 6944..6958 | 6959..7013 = -0.08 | 5.63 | 8.87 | 7.79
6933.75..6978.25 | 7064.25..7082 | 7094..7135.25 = -0.20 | 8.24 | 7.63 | 7.79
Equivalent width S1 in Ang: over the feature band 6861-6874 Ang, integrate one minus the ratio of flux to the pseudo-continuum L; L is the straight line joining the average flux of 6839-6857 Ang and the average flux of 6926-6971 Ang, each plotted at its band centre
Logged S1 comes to 1.42 Ang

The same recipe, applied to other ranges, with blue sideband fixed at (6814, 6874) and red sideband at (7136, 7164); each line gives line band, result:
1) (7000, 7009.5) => -4.62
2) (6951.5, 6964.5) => -4.92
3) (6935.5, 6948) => -4.36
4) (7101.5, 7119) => -3.96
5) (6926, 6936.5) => -2.55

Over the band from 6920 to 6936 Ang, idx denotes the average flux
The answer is 6.86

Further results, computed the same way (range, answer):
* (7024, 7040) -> 10.7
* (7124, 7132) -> 6.78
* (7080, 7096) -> 8.64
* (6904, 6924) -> 6.17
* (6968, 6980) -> 8.52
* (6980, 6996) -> 8.92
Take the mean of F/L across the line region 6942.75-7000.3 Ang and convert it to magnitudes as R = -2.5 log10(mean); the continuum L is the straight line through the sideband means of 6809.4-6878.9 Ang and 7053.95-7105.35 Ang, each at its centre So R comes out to -0.19 mag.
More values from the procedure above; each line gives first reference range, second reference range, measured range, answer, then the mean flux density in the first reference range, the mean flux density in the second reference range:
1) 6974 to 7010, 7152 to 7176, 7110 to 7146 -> 0.07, 8.98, 7.47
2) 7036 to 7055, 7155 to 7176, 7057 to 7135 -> 0.24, 12.3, 7.5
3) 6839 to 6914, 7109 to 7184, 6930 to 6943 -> -0.23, 5.69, 7.4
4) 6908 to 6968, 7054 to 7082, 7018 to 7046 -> -0.24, 7.49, 9.2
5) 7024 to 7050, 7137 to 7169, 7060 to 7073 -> 0.17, 11.4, 6.92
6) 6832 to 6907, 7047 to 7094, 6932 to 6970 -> -0.13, 5.61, 9.53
